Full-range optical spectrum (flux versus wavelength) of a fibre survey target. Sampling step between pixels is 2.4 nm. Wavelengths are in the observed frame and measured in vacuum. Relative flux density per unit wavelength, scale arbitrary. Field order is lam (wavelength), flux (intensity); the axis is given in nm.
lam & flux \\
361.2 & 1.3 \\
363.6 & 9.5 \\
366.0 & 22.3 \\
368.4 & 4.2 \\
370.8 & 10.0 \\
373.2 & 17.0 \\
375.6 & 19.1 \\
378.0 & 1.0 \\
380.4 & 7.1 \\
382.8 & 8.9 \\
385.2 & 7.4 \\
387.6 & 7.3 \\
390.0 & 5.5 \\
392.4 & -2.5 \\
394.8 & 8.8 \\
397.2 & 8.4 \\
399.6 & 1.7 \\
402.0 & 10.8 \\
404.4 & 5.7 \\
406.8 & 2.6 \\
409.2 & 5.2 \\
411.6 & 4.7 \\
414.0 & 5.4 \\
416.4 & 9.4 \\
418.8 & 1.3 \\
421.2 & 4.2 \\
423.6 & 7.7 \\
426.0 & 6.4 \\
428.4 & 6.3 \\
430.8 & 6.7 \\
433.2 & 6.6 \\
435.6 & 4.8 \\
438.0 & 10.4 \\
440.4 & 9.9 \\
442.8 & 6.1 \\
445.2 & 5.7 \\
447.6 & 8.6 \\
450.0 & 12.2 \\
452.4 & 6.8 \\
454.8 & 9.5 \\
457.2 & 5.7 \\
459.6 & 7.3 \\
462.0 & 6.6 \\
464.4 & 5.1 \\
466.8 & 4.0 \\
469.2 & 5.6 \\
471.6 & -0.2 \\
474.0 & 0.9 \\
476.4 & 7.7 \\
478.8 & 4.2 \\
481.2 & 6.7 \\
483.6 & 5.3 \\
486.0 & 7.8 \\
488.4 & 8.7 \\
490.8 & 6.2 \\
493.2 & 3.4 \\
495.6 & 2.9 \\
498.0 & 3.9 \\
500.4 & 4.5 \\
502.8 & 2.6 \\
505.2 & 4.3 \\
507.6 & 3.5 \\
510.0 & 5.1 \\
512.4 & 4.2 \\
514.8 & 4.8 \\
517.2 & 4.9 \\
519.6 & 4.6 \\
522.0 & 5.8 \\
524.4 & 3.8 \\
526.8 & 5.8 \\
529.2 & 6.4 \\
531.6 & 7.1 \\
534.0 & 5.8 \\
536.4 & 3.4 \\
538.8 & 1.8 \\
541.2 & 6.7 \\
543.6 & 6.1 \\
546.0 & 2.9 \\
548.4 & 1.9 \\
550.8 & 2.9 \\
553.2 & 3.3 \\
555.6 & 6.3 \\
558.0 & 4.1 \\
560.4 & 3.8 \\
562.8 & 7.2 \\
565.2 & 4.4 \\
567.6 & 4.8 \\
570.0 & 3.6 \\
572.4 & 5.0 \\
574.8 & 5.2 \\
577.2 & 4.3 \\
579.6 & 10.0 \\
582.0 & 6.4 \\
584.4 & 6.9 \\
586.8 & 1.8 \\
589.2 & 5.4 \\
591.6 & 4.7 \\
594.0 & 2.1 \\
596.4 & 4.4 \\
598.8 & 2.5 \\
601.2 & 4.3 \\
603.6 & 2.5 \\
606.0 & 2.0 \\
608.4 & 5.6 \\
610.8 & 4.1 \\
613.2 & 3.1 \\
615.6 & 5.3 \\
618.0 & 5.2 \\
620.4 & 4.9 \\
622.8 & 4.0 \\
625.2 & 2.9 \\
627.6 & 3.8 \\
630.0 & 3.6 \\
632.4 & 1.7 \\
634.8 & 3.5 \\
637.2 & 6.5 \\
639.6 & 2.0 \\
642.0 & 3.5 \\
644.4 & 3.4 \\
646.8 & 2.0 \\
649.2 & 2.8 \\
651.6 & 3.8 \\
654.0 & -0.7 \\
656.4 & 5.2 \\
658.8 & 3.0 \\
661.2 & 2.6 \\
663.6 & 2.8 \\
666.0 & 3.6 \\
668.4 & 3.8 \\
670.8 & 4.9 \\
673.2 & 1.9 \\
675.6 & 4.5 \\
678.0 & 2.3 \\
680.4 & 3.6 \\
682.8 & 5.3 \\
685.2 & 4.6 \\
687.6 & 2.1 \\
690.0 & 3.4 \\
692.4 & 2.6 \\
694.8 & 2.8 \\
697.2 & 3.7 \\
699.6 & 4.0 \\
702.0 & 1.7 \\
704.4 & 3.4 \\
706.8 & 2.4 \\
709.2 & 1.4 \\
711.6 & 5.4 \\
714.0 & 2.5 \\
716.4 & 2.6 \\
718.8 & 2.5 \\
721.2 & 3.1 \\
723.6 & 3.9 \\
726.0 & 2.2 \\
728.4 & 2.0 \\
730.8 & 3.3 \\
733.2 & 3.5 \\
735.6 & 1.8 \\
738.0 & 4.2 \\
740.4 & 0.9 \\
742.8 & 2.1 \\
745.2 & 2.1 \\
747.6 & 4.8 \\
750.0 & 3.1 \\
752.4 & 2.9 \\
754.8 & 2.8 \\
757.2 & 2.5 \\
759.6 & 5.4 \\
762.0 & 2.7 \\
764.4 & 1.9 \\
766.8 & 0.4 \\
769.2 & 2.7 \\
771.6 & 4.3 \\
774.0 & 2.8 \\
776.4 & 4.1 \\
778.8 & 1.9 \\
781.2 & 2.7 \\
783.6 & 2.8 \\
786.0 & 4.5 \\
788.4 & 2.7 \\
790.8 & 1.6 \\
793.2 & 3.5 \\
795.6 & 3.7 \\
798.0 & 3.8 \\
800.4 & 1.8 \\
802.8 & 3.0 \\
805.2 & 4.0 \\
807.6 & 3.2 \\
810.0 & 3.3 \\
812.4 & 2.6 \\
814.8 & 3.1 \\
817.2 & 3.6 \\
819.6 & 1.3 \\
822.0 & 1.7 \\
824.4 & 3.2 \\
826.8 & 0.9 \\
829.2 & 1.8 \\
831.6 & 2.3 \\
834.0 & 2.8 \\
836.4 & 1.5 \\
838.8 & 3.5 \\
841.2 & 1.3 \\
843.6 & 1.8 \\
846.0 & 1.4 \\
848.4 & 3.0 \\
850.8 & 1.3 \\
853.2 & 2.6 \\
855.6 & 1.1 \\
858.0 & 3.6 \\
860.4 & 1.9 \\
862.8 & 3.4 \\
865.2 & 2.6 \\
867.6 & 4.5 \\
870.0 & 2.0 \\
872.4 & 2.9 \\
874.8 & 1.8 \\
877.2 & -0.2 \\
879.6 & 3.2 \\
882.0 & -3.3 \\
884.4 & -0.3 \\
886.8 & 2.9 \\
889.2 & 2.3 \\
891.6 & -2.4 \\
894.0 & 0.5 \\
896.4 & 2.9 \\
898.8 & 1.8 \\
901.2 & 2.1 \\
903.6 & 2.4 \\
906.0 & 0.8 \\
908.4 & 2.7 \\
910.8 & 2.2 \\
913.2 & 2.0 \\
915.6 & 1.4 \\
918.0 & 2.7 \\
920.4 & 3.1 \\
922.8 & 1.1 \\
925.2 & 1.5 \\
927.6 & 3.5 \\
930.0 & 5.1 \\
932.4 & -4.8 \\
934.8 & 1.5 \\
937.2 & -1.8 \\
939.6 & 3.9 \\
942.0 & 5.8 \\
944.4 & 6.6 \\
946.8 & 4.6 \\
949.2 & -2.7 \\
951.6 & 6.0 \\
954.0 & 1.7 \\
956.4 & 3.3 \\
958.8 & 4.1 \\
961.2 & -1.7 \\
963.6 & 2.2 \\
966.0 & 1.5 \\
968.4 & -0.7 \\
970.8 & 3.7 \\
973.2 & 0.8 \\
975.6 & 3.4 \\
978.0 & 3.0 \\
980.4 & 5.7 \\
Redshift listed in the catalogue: 1.53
